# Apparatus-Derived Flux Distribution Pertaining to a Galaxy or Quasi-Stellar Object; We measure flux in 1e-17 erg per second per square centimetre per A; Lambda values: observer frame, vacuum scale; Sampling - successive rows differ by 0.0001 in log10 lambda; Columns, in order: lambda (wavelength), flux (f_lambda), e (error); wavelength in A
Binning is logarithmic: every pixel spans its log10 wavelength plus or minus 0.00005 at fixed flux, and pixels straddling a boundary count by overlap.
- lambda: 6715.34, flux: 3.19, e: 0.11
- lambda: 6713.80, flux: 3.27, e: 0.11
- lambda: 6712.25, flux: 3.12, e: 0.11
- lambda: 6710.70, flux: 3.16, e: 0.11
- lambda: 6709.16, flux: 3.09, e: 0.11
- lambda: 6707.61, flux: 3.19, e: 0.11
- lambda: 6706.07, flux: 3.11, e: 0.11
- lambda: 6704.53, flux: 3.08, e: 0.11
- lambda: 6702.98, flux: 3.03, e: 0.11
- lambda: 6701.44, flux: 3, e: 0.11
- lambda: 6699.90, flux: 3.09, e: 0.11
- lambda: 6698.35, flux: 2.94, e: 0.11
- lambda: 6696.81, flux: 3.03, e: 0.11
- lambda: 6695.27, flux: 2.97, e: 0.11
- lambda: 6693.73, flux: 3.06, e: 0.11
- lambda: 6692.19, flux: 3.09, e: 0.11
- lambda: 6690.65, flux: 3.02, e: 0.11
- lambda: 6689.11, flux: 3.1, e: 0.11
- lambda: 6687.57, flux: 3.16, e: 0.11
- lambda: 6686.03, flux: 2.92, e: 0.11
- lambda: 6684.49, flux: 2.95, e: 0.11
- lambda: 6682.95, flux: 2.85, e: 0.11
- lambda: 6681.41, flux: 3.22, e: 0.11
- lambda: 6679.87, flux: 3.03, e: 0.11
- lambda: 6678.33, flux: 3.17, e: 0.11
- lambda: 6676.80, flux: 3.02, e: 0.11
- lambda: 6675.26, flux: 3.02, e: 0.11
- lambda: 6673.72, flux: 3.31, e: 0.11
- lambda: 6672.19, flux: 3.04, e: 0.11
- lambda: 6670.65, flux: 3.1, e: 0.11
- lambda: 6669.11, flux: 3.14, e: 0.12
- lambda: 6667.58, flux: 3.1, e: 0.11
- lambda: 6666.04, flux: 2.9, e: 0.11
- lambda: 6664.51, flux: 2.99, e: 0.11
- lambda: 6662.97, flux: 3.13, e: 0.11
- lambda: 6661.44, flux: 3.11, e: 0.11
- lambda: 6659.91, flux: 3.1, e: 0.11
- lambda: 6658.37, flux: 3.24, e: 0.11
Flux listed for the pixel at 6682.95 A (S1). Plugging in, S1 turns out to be 2.85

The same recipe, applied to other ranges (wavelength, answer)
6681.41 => 3.22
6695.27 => 2.97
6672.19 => 3.04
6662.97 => 3.13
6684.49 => 2.95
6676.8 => 3.02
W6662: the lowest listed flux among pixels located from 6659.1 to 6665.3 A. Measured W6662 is 2.99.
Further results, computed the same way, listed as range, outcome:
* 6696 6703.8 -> 2.94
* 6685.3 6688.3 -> 2.92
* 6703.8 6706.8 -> 3.08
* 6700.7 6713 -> 3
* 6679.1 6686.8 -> 2.85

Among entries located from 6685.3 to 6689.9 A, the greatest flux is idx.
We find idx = 3.16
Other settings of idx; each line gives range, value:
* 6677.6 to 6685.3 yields 3.22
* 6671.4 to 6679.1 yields 3.31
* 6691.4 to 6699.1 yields 3.09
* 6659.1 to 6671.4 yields 3.14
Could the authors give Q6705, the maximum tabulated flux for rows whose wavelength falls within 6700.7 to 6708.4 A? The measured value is 3.19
